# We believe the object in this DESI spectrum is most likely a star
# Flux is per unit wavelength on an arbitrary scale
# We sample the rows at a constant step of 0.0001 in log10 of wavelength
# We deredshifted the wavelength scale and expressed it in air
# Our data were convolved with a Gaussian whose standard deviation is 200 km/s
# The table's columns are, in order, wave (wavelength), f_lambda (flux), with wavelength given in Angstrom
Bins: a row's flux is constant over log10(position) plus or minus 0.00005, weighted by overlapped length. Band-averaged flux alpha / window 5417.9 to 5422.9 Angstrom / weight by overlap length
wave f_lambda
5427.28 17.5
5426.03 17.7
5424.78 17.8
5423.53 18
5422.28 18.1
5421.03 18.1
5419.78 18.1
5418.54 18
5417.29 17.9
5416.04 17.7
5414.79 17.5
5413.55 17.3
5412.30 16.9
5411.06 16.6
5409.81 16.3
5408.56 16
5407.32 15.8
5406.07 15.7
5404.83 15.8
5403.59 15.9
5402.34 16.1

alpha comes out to 18.1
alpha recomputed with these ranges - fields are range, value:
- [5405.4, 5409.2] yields 15.8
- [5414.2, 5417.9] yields 17.7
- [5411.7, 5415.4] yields 17.2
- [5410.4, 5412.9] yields 16.8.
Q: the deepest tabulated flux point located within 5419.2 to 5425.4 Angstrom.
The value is 17.8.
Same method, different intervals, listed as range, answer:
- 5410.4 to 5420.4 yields 16.6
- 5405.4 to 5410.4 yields 15.7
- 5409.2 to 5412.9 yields 16.3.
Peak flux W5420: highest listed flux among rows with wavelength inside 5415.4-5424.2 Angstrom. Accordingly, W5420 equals 18.1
